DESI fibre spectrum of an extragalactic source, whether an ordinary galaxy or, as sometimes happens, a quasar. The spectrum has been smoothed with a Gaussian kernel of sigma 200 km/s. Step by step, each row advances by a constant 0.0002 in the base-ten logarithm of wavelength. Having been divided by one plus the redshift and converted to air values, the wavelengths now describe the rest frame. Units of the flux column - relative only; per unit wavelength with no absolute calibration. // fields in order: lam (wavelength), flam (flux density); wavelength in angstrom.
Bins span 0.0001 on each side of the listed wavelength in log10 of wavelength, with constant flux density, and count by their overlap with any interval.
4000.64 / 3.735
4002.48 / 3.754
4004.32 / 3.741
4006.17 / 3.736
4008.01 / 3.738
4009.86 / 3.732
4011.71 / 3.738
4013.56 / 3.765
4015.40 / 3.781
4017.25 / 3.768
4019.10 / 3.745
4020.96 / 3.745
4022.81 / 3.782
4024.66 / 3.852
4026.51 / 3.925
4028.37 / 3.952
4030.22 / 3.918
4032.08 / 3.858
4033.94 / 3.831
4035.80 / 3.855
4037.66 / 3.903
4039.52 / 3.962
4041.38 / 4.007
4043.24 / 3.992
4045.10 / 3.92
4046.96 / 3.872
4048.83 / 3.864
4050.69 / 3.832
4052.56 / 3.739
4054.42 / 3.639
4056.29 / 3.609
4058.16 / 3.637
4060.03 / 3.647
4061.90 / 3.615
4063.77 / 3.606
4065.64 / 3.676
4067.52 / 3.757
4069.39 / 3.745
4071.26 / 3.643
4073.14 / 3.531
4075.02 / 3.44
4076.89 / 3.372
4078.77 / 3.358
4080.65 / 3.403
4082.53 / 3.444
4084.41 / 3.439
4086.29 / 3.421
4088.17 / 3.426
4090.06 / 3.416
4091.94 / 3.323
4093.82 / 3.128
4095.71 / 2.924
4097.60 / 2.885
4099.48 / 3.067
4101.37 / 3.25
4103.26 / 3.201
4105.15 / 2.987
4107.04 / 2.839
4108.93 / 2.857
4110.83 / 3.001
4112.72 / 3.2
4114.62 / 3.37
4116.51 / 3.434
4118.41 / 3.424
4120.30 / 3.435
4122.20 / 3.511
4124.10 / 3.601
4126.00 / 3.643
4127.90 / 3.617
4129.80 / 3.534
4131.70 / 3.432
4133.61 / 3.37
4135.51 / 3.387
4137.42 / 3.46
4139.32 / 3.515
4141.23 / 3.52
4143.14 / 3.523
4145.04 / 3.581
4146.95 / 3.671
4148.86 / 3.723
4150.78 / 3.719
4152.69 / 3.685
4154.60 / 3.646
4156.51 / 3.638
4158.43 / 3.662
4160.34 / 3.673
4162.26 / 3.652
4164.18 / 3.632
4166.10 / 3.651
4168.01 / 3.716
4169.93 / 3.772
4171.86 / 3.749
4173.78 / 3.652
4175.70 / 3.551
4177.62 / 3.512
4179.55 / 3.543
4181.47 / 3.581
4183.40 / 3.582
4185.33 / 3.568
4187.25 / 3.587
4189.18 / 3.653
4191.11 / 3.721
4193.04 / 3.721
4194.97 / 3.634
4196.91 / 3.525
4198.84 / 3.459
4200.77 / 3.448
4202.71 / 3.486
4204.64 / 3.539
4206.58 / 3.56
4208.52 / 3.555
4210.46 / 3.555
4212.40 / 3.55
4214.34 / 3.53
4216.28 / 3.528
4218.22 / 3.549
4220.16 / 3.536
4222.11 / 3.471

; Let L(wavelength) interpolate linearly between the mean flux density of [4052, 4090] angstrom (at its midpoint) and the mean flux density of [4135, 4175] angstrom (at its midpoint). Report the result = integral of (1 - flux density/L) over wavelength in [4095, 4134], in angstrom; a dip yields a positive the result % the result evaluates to 3.5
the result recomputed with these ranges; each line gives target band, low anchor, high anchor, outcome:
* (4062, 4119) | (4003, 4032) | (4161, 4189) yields 6.07 angstrom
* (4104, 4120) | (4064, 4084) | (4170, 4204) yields 1.81 angstrom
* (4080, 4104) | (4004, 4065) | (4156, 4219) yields 3.02 angstrom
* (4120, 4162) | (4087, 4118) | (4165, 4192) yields -2.23 angstrom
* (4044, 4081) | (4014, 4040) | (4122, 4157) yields 1.06 angstrom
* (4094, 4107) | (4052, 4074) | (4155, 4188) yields 2.15 angstrom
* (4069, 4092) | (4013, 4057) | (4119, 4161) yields 1.65 angstrom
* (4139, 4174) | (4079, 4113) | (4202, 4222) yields -2.99 angstrom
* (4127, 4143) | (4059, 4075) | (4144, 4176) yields 0.79 angstrom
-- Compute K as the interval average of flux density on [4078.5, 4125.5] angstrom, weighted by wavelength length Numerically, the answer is 3.26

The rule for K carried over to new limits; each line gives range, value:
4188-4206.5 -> 3.57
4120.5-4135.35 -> 3.52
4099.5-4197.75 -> 3.51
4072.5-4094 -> 3.4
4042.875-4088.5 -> 3.62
